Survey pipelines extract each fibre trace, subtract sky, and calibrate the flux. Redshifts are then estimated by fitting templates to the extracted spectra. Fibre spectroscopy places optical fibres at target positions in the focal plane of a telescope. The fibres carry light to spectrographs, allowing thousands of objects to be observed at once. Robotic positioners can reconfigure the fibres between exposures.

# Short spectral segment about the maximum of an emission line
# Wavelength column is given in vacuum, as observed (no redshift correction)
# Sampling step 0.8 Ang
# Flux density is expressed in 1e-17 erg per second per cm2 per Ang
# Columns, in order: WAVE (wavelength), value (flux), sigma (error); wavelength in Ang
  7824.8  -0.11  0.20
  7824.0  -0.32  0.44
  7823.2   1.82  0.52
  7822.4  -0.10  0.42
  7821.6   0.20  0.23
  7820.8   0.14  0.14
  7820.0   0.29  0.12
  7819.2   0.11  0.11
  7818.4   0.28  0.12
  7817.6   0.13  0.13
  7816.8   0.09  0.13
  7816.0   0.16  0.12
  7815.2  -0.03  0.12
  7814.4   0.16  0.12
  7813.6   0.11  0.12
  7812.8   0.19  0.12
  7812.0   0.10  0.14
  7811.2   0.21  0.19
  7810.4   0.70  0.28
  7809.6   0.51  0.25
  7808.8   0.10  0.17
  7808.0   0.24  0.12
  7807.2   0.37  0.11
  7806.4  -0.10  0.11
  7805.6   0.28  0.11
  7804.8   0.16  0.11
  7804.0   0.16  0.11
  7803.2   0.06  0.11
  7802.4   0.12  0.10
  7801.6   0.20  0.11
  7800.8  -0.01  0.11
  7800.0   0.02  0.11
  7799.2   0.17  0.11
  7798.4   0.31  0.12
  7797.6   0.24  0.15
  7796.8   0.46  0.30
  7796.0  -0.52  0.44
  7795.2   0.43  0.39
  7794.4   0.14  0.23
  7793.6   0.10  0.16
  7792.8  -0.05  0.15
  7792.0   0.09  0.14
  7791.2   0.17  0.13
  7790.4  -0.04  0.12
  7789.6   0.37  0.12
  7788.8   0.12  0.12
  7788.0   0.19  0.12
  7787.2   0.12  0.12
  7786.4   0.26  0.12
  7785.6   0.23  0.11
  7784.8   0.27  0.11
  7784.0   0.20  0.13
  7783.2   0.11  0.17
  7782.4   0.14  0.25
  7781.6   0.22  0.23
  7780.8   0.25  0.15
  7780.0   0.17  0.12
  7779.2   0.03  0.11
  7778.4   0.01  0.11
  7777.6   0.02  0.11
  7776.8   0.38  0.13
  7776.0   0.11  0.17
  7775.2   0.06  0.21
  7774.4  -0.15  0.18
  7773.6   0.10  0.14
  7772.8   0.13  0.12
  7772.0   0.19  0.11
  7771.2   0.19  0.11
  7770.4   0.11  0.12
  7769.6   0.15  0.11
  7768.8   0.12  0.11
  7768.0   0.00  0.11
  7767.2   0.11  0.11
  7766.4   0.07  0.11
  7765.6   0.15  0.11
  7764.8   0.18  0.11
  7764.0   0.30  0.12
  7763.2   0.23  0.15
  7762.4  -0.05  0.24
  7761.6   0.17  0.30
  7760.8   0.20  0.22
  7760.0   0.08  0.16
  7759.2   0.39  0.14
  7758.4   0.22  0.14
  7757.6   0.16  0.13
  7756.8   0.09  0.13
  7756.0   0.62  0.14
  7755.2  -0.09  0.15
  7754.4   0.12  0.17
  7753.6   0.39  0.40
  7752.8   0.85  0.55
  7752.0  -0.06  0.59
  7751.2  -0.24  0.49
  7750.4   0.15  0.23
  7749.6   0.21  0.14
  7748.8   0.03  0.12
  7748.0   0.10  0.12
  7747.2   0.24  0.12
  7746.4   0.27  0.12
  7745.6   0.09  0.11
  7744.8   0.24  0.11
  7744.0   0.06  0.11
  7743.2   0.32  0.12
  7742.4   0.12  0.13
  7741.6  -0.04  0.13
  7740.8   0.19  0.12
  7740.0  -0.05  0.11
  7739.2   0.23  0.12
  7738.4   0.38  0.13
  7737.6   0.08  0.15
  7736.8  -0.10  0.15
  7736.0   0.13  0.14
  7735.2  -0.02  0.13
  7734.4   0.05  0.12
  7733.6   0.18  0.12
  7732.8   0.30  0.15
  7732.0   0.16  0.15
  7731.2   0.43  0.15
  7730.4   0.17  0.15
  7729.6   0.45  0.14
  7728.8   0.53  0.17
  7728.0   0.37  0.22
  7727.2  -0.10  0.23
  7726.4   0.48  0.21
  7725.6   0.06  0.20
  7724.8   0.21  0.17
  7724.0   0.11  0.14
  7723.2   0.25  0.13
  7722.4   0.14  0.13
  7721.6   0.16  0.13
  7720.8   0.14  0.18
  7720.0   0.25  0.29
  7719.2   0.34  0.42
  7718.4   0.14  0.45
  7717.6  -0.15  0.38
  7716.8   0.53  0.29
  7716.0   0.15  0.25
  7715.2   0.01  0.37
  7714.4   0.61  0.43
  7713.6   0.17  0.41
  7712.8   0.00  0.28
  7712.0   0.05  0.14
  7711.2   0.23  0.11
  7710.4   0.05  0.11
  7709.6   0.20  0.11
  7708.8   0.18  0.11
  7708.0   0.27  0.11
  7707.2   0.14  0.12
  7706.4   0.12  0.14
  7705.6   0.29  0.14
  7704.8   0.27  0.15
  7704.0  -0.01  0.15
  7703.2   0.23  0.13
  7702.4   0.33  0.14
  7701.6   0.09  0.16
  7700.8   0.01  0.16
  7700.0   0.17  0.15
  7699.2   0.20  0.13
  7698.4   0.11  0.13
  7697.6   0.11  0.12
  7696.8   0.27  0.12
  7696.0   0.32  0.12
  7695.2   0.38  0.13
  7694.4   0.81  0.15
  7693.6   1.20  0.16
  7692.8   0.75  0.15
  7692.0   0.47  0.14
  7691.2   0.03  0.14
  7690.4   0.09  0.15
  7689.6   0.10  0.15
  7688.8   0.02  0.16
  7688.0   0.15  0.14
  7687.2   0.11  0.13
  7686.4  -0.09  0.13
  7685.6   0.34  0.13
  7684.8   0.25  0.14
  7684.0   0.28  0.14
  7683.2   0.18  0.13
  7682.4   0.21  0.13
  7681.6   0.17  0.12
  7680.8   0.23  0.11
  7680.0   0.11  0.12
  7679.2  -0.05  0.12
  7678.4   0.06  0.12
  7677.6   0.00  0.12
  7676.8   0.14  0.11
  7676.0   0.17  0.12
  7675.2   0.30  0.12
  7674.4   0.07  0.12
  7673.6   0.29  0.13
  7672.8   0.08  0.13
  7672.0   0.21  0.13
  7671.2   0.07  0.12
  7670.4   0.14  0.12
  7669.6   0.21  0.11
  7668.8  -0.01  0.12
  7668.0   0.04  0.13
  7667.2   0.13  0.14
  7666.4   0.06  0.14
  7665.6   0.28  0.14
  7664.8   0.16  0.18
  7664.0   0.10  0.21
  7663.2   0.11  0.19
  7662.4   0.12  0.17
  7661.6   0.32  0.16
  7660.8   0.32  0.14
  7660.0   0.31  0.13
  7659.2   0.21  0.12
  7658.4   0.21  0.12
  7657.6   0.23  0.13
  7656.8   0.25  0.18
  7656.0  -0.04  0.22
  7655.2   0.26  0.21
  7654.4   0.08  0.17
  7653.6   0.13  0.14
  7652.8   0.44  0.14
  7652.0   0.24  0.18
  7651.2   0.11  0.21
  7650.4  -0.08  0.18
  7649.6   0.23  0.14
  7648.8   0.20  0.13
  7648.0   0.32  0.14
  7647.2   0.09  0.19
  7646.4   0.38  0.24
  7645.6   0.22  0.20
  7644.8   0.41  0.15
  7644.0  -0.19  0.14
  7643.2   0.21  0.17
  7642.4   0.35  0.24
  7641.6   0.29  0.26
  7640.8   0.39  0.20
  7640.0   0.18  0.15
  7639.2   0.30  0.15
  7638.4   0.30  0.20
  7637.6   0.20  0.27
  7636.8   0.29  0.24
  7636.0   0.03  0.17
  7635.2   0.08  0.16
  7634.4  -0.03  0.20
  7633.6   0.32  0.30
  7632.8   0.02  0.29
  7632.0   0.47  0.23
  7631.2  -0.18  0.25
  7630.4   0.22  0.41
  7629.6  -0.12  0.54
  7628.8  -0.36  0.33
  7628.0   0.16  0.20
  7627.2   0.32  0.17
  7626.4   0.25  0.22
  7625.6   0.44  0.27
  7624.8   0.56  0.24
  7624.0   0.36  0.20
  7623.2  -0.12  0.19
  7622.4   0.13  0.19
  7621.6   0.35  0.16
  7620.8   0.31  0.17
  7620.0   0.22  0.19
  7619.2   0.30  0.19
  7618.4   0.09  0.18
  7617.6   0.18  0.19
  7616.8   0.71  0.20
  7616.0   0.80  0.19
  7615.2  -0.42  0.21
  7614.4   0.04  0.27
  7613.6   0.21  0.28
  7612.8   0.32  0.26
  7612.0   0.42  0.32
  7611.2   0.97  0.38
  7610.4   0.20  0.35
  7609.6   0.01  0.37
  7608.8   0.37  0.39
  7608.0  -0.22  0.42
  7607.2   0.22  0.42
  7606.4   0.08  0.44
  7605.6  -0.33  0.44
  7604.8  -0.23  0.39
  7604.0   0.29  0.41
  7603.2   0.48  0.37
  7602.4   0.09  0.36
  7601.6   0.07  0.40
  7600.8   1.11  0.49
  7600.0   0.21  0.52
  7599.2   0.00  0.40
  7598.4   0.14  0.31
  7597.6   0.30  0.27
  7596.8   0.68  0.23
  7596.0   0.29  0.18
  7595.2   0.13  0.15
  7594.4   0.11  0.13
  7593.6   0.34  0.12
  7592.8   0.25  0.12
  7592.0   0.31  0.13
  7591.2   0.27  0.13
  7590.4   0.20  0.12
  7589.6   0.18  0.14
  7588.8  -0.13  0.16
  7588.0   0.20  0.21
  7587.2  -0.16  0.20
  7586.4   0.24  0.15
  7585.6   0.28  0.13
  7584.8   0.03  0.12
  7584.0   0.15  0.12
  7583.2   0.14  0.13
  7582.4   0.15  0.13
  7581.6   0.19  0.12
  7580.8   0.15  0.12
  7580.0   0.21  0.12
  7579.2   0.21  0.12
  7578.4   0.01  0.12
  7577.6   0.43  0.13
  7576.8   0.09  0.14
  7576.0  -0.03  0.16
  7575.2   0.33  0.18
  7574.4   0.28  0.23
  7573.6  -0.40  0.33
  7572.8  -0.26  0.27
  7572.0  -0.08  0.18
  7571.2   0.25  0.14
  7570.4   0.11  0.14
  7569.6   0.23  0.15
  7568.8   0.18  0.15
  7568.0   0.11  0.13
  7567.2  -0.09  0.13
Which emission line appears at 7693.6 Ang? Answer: Halpha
